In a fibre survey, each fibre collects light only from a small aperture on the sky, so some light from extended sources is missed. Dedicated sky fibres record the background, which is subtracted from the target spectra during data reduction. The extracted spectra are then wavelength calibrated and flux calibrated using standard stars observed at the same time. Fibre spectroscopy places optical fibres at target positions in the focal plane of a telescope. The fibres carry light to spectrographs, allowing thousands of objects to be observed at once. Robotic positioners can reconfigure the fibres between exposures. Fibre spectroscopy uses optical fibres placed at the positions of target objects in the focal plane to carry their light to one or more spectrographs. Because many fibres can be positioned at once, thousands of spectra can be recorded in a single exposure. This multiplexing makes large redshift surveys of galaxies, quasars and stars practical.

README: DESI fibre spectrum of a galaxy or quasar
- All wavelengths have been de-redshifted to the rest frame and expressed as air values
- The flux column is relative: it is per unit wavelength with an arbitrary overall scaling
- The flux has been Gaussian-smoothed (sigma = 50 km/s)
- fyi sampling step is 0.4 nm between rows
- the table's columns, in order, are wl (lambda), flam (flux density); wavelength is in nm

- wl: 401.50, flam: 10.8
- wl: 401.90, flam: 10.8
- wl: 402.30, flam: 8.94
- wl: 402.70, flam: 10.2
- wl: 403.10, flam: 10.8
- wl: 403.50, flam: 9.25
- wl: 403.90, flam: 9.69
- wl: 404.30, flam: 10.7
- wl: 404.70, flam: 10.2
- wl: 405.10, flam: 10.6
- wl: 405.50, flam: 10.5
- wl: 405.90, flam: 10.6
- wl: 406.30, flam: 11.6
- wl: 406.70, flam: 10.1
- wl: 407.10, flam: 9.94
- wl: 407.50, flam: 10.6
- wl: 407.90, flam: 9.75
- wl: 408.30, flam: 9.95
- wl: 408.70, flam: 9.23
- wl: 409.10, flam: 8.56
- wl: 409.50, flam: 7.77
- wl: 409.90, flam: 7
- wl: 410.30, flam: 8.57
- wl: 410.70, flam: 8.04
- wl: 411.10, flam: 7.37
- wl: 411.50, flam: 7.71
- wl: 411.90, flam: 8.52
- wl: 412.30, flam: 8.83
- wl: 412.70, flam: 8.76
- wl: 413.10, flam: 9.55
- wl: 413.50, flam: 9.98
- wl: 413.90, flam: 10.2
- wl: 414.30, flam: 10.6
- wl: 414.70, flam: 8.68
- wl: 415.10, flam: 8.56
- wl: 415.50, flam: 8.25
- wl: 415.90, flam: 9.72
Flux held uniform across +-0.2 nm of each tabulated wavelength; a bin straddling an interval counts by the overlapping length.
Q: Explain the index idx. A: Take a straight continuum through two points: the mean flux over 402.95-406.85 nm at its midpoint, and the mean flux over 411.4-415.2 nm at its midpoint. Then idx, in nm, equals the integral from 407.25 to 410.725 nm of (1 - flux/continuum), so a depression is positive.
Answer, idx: 0.33 nm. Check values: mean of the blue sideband 10.4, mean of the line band 8.89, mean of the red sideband 9.19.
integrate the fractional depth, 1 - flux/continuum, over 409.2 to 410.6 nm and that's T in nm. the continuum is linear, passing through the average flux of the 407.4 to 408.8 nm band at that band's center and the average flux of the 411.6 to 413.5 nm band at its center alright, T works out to 0.24 nm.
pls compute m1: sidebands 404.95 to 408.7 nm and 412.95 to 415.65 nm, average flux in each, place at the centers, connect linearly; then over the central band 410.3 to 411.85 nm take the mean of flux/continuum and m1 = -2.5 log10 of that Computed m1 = 0.24 mag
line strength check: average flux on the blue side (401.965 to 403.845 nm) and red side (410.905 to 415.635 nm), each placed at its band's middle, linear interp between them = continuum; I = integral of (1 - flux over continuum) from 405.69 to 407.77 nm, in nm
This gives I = -0.22 nm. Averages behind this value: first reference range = 9.86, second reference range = 8.93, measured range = 10.5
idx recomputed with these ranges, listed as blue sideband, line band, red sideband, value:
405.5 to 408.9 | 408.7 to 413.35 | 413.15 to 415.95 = 0.71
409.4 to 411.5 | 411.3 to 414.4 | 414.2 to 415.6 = -0.30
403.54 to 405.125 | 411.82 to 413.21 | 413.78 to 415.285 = 0.10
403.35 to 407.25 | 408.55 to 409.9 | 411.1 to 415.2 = 0.20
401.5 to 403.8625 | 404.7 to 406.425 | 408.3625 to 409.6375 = -0.24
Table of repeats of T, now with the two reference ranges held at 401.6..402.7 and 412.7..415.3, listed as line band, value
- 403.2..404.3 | 0.01 nm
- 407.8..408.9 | 0.01 nm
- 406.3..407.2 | -0.05 nm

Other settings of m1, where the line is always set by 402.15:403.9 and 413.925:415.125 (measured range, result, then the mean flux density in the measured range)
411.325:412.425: 0.15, 8.34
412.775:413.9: -0.02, 9.73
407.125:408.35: -0.04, 10.1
